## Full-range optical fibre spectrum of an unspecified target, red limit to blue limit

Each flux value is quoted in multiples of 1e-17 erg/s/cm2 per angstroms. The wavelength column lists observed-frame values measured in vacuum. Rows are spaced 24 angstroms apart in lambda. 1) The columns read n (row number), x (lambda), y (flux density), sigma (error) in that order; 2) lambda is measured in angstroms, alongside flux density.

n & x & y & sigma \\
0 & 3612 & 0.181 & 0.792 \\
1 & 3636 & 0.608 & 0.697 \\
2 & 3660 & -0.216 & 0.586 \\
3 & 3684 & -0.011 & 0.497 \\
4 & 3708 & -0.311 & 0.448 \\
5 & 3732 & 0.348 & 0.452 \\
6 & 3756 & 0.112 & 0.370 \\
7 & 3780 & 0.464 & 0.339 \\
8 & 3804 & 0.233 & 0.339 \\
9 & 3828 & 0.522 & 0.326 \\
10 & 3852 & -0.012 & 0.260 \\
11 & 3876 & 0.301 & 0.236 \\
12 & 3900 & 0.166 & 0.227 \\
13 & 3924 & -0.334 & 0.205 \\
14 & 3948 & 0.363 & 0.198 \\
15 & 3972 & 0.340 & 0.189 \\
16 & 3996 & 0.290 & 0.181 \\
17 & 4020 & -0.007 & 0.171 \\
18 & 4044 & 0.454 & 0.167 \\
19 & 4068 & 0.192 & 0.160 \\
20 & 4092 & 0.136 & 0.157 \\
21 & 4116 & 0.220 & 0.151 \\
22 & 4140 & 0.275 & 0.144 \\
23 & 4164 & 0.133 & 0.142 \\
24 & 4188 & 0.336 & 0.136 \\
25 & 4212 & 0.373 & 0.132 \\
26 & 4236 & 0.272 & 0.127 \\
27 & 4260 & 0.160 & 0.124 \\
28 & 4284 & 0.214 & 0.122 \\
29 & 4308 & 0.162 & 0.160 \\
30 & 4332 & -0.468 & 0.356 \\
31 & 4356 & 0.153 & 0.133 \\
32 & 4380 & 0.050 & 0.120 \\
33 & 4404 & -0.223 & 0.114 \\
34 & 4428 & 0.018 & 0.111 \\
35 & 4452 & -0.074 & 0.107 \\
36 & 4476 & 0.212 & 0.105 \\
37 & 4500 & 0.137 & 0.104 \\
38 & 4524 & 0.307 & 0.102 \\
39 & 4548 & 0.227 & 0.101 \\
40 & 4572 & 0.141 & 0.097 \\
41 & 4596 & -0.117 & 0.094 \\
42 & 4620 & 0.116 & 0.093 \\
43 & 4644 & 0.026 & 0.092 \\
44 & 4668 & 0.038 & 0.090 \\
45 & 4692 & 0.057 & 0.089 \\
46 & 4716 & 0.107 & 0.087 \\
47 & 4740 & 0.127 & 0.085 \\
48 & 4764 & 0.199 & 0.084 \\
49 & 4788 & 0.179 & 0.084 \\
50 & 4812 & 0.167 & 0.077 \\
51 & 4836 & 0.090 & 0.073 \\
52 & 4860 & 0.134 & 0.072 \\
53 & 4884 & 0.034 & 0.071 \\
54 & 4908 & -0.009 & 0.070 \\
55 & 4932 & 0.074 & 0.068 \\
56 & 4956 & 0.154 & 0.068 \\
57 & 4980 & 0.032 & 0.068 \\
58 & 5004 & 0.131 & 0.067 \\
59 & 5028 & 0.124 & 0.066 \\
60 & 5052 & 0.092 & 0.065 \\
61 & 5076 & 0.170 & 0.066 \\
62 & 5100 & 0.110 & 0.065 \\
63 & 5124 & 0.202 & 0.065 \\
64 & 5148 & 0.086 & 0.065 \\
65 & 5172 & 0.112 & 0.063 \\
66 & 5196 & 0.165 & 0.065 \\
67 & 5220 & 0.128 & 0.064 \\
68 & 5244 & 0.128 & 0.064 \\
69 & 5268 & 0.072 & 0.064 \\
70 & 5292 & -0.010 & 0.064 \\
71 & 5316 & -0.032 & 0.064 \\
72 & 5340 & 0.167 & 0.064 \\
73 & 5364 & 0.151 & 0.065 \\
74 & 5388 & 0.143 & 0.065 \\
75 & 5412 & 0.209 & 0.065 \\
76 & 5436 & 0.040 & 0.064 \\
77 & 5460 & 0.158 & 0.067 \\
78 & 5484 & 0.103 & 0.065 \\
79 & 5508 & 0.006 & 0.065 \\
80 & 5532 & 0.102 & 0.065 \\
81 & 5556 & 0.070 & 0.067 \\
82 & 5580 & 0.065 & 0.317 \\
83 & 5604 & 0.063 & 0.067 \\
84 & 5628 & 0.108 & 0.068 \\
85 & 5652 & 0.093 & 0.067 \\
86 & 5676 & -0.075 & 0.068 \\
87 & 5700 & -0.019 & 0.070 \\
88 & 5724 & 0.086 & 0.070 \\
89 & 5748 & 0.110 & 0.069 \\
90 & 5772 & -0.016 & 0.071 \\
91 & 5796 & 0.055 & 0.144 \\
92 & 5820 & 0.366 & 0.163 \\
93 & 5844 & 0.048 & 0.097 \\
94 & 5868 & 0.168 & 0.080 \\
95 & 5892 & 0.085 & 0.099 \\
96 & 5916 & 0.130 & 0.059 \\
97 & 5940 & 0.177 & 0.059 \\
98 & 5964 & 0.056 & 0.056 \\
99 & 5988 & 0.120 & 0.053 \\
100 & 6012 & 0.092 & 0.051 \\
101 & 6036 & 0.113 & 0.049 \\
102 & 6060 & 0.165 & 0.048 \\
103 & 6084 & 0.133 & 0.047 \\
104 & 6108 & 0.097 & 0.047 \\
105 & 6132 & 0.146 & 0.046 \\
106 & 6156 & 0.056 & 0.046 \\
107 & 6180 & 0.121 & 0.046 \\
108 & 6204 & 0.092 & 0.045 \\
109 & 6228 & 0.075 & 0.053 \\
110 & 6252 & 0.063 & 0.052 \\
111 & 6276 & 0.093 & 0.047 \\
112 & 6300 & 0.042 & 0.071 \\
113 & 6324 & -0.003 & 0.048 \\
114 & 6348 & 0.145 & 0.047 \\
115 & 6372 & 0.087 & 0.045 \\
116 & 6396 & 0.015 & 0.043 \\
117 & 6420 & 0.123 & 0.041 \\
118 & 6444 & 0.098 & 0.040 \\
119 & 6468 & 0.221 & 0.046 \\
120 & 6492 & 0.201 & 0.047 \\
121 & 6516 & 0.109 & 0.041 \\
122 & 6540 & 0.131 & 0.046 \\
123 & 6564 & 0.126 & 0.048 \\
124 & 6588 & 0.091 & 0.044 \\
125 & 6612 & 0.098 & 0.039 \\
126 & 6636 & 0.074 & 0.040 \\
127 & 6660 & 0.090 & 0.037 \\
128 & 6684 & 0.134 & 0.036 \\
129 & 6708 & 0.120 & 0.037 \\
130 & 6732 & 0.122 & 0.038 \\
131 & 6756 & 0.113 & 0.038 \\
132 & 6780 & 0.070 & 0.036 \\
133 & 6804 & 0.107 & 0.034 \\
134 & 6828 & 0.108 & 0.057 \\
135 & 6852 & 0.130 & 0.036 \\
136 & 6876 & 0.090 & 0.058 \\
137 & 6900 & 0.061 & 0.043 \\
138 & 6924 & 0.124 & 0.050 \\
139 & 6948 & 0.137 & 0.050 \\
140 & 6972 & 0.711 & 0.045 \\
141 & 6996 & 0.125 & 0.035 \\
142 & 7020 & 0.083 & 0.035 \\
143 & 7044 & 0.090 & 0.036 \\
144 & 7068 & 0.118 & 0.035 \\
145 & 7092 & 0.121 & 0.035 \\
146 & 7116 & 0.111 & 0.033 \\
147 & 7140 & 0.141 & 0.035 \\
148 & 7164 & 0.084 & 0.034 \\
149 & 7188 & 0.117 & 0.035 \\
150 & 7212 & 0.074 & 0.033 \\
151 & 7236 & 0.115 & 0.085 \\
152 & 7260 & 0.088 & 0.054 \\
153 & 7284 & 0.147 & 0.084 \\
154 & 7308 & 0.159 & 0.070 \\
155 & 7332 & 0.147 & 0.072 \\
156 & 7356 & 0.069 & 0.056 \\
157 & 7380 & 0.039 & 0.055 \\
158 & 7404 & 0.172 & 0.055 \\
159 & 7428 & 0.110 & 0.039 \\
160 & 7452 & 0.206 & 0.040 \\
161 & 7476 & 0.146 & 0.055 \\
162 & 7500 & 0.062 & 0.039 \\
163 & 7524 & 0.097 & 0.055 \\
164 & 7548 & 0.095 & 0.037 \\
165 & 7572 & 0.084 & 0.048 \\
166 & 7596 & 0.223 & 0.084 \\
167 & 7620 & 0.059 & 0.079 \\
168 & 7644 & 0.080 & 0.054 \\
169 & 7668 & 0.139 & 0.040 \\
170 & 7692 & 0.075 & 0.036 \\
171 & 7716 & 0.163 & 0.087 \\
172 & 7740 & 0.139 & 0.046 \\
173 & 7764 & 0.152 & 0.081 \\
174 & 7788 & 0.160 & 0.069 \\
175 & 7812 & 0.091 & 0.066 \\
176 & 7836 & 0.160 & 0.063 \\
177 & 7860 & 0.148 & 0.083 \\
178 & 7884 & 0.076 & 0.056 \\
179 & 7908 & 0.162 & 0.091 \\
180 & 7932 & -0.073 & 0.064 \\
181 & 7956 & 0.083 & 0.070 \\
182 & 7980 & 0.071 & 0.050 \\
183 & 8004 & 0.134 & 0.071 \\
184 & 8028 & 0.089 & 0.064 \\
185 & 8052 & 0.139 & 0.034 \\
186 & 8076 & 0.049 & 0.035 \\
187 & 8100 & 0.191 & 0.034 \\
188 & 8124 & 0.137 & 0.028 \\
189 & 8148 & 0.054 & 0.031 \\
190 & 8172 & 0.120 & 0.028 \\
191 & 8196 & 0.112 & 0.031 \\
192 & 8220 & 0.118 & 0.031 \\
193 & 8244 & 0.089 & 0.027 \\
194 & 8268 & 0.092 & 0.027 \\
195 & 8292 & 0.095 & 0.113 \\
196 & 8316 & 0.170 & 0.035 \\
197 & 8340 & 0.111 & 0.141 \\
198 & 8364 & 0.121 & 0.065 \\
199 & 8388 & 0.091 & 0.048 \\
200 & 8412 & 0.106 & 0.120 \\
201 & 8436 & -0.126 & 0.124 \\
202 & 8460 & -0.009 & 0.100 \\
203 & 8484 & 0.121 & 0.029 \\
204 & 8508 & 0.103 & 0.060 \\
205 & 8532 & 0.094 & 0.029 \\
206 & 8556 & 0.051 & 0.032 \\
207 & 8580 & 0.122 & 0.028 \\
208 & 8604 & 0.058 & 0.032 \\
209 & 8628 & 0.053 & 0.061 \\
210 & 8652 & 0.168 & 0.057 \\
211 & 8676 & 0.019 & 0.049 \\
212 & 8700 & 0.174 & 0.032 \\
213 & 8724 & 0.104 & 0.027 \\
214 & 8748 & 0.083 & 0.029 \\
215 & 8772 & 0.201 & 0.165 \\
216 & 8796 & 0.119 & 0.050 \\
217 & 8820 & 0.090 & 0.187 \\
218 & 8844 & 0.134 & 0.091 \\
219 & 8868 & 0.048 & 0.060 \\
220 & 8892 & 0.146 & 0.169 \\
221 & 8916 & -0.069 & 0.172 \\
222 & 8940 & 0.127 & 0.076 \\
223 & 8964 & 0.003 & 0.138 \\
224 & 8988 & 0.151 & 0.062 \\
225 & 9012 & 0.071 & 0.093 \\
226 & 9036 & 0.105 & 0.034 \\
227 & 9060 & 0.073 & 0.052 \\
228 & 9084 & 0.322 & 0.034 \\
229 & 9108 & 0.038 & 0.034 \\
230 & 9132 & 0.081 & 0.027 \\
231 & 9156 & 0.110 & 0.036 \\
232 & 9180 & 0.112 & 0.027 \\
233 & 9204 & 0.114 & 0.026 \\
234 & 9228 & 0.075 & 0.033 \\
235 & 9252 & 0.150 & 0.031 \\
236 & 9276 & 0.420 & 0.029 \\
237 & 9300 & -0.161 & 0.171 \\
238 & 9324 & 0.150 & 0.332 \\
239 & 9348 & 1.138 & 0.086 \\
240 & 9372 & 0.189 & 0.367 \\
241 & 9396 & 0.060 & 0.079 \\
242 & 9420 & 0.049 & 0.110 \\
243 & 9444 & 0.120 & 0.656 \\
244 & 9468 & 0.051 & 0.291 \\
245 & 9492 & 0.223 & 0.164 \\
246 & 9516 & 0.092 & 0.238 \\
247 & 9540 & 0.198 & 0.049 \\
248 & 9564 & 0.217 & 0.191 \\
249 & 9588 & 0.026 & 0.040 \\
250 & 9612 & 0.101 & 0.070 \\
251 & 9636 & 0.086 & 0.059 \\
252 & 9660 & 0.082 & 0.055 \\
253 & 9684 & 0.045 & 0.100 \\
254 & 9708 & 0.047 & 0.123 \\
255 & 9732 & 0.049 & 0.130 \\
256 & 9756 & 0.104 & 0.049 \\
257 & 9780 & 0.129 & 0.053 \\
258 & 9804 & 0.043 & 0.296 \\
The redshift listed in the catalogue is 0.87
